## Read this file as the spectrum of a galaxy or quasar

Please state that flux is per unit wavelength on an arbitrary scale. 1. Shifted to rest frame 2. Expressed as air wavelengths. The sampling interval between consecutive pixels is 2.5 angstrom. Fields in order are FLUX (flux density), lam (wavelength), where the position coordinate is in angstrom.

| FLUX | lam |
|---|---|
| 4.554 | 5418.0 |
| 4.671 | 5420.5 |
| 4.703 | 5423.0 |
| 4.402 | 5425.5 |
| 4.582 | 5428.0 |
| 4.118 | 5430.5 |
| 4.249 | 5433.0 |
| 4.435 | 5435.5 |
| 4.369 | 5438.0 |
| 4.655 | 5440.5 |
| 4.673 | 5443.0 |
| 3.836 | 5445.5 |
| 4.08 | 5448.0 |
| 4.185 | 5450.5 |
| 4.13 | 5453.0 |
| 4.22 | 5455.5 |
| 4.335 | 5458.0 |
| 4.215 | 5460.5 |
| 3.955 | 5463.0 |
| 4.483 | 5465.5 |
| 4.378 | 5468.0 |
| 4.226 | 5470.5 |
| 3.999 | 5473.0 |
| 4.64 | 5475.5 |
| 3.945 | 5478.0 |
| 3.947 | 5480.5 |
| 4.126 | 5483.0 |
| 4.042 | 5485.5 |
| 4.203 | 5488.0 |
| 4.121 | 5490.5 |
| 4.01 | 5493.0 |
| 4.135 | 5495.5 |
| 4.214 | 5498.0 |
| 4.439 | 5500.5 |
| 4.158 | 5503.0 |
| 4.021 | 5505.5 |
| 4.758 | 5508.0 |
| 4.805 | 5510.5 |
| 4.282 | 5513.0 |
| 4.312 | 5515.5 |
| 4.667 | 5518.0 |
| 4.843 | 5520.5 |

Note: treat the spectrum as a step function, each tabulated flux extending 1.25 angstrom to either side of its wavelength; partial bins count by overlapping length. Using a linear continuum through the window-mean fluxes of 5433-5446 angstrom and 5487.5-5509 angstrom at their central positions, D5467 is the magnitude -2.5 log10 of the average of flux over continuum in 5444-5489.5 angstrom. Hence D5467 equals 0.04 mag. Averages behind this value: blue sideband 4.41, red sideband 4.22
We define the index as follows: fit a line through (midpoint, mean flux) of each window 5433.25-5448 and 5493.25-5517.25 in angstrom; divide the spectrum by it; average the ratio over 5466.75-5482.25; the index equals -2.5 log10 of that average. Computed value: 0.04 mag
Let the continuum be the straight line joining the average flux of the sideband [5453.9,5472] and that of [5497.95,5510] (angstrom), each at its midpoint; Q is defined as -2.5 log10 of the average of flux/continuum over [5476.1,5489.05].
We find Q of 0.06 mag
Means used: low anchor 4.25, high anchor 4.36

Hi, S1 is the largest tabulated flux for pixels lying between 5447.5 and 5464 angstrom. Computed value 4.335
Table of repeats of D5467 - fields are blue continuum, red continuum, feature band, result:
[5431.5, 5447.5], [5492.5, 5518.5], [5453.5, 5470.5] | 0.02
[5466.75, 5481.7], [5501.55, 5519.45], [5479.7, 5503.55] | 0.04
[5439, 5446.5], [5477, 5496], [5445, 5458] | 0.05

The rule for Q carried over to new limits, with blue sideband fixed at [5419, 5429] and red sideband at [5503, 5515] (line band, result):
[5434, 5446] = 0.032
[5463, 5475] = 0.060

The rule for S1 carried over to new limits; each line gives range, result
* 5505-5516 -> 4.805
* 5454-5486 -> 4.64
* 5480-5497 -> 4.203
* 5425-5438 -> 4.582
